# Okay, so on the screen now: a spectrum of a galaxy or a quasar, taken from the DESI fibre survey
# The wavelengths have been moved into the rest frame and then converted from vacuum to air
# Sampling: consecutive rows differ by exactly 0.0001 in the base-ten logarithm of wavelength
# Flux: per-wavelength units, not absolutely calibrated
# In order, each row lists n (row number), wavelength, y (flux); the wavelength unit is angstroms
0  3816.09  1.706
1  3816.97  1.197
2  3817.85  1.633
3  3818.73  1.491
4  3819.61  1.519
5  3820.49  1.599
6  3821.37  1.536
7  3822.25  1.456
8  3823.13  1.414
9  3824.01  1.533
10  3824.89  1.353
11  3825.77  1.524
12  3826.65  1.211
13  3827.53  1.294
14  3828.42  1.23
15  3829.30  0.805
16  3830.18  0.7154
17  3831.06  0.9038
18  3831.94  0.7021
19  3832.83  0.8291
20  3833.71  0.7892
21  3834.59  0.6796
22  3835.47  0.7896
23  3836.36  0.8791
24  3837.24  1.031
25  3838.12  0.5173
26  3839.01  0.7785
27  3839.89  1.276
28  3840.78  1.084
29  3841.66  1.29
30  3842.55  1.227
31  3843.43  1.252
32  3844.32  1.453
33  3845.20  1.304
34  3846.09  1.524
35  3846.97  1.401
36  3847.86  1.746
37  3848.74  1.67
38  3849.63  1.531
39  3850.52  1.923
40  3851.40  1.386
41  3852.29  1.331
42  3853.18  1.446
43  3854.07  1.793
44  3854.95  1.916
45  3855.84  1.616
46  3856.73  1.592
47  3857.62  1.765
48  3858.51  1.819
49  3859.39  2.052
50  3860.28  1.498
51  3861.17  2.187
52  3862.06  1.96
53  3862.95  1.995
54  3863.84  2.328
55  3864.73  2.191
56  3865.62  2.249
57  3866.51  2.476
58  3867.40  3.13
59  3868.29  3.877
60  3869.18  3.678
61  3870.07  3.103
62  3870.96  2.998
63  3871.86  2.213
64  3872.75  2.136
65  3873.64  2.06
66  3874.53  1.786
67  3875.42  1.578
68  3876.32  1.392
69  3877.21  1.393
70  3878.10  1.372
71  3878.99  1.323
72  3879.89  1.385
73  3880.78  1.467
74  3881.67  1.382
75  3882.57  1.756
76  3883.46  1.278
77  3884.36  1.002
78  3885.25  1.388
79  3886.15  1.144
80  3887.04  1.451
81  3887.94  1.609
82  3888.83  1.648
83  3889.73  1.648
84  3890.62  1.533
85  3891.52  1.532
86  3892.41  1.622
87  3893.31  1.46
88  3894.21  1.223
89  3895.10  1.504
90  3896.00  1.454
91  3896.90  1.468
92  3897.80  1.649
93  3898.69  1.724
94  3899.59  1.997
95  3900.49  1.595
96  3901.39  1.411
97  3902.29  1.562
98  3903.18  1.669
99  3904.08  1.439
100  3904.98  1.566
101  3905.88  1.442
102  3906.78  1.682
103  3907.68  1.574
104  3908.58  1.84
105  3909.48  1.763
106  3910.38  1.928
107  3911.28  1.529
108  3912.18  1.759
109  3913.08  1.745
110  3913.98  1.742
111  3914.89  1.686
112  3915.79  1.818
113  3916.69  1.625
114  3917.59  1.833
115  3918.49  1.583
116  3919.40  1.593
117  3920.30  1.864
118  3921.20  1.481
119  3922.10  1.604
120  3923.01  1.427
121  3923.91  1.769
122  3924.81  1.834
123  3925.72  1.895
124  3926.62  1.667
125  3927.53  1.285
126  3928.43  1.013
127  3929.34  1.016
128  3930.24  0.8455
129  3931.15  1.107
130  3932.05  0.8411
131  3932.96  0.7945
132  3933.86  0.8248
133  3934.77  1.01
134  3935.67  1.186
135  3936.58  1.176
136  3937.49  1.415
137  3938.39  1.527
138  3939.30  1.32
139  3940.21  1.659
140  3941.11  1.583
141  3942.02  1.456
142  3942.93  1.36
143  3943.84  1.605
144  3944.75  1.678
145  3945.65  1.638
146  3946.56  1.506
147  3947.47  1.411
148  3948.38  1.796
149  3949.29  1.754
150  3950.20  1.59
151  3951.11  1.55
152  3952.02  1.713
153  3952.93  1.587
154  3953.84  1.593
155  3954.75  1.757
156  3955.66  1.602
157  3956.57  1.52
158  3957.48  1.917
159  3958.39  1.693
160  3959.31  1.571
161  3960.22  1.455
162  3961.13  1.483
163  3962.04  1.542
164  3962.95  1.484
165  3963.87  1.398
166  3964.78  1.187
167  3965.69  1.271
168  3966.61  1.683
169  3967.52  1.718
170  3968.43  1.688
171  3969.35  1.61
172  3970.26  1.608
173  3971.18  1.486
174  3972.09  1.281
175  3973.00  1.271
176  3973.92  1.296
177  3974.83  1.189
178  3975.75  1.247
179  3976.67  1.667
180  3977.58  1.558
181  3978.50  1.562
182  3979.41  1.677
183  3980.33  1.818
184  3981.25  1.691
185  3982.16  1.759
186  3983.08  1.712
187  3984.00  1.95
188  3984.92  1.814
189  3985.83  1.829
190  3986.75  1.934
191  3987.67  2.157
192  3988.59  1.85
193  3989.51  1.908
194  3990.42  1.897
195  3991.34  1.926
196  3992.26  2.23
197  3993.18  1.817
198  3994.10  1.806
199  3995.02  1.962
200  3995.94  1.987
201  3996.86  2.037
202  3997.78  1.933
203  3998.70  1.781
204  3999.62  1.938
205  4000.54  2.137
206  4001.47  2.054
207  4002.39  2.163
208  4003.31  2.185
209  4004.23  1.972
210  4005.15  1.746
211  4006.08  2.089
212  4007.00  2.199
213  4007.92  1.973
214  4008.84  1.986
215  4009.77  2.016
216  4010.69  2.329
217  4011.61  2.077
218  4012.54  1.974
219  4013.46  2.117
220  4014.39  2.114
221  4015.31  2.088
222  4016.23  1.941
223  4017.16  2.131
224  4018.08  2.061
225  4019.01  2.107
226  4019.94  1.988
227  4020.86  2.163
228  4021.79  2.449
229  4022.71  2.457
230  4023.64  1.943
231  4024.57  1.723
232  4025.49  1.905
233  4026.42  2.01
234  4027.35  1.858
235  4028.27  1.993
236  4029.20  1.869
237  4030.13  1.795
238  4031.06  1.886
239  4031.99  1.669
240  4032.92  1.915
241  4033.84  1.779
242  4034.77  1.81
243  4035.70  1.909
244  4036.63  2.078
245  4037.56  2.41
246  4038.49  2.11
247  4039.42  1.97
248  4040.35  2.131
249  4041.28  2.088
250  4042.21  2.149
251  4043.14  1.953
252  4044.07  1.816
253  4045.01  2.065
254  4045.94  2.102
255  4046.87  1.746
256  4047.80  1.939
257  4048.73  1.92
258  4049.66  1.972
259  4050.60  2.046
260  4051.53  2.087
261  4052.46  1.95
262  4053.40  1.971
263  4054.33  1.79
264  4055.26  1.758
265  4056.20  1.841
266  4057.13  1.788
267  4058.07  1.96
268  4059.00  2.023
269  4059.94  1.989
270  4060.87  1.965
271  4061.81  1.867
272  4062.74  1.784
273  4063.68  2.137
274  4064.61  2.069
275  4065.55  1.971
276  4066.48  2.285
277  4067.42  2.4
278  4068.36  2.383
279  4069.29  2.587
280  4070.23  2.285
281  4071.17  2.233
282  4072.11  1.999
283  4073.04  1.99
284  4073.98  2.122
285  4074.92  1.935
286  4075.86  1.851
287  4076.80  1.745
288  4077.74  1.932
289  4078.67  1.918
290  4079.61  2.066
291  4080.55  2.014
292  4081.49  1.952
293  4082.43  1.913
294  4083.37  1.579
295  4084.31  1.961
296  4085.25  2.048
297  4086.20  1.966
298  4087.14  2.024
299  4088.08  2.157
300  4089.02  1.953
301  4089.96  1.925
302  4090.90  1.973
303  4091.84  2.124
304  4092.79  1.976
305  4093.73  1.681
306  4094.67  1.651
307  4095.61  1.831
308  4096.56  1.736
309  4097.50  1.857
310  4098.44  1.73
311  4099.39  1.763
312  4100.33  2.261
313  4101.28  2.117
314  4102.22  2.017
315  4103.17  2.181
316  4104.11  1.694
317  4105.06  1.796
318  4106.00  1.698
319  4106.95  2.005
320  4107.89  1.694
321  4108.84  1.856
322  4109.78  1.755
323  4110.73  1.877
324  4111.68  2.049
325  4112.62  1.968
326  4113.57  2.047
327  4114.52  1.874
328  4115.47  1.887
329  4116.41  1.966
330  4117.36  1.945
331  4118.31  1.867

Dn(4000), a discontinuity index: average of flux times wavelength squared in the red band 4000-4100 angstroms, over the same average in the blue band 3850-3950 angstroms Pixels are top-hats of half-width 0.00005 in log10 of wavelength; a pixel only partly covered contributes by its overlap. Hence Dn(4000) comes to 1.30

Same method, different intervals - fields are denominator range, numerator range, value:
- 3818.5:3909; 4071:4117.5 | 1.37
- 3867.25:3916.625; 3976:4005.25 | 1.14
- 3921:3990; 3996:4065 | 1.36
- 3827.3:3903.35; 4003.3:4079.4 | 1.38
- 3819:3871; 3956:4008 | 1.18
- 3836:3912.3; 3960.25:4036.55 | 1.17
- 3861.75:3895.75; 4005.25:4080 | 1.17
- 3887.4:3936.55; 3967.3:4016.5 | 1.27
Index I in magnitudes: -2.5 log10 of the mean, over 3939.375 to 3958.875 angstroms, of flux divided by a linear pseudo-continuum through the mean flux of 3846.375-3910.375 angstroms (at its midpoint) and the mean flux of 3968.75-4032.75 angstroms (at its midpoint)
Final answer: 0.14 mag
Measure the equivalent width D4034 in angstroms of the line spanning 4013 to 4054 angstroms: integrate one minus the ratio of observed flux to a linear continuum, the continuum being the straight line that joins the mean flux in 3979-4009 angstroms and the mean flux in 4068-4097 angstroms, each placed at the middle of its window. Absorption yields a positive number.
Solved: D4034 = -1.0 angstroms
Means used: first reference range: 1.94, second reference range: 1.98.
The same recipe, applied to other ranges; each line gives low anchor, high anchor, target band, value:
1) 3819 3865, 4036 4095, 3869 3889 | -3.3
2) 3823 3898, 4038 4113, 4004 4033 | -2.4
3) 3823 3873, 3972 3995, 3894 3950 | 5.5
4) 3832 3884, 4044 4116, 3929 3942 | 4.4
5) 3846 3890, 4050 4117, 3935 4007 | 8.7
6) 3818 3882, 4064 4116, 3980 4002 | -1.2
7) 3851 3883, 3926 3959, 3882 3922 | 3.0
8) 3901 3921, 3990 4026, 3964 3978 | 3.3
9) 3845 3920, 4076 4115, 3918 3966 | 9.0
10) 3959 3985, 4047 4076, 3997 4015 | -3.3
